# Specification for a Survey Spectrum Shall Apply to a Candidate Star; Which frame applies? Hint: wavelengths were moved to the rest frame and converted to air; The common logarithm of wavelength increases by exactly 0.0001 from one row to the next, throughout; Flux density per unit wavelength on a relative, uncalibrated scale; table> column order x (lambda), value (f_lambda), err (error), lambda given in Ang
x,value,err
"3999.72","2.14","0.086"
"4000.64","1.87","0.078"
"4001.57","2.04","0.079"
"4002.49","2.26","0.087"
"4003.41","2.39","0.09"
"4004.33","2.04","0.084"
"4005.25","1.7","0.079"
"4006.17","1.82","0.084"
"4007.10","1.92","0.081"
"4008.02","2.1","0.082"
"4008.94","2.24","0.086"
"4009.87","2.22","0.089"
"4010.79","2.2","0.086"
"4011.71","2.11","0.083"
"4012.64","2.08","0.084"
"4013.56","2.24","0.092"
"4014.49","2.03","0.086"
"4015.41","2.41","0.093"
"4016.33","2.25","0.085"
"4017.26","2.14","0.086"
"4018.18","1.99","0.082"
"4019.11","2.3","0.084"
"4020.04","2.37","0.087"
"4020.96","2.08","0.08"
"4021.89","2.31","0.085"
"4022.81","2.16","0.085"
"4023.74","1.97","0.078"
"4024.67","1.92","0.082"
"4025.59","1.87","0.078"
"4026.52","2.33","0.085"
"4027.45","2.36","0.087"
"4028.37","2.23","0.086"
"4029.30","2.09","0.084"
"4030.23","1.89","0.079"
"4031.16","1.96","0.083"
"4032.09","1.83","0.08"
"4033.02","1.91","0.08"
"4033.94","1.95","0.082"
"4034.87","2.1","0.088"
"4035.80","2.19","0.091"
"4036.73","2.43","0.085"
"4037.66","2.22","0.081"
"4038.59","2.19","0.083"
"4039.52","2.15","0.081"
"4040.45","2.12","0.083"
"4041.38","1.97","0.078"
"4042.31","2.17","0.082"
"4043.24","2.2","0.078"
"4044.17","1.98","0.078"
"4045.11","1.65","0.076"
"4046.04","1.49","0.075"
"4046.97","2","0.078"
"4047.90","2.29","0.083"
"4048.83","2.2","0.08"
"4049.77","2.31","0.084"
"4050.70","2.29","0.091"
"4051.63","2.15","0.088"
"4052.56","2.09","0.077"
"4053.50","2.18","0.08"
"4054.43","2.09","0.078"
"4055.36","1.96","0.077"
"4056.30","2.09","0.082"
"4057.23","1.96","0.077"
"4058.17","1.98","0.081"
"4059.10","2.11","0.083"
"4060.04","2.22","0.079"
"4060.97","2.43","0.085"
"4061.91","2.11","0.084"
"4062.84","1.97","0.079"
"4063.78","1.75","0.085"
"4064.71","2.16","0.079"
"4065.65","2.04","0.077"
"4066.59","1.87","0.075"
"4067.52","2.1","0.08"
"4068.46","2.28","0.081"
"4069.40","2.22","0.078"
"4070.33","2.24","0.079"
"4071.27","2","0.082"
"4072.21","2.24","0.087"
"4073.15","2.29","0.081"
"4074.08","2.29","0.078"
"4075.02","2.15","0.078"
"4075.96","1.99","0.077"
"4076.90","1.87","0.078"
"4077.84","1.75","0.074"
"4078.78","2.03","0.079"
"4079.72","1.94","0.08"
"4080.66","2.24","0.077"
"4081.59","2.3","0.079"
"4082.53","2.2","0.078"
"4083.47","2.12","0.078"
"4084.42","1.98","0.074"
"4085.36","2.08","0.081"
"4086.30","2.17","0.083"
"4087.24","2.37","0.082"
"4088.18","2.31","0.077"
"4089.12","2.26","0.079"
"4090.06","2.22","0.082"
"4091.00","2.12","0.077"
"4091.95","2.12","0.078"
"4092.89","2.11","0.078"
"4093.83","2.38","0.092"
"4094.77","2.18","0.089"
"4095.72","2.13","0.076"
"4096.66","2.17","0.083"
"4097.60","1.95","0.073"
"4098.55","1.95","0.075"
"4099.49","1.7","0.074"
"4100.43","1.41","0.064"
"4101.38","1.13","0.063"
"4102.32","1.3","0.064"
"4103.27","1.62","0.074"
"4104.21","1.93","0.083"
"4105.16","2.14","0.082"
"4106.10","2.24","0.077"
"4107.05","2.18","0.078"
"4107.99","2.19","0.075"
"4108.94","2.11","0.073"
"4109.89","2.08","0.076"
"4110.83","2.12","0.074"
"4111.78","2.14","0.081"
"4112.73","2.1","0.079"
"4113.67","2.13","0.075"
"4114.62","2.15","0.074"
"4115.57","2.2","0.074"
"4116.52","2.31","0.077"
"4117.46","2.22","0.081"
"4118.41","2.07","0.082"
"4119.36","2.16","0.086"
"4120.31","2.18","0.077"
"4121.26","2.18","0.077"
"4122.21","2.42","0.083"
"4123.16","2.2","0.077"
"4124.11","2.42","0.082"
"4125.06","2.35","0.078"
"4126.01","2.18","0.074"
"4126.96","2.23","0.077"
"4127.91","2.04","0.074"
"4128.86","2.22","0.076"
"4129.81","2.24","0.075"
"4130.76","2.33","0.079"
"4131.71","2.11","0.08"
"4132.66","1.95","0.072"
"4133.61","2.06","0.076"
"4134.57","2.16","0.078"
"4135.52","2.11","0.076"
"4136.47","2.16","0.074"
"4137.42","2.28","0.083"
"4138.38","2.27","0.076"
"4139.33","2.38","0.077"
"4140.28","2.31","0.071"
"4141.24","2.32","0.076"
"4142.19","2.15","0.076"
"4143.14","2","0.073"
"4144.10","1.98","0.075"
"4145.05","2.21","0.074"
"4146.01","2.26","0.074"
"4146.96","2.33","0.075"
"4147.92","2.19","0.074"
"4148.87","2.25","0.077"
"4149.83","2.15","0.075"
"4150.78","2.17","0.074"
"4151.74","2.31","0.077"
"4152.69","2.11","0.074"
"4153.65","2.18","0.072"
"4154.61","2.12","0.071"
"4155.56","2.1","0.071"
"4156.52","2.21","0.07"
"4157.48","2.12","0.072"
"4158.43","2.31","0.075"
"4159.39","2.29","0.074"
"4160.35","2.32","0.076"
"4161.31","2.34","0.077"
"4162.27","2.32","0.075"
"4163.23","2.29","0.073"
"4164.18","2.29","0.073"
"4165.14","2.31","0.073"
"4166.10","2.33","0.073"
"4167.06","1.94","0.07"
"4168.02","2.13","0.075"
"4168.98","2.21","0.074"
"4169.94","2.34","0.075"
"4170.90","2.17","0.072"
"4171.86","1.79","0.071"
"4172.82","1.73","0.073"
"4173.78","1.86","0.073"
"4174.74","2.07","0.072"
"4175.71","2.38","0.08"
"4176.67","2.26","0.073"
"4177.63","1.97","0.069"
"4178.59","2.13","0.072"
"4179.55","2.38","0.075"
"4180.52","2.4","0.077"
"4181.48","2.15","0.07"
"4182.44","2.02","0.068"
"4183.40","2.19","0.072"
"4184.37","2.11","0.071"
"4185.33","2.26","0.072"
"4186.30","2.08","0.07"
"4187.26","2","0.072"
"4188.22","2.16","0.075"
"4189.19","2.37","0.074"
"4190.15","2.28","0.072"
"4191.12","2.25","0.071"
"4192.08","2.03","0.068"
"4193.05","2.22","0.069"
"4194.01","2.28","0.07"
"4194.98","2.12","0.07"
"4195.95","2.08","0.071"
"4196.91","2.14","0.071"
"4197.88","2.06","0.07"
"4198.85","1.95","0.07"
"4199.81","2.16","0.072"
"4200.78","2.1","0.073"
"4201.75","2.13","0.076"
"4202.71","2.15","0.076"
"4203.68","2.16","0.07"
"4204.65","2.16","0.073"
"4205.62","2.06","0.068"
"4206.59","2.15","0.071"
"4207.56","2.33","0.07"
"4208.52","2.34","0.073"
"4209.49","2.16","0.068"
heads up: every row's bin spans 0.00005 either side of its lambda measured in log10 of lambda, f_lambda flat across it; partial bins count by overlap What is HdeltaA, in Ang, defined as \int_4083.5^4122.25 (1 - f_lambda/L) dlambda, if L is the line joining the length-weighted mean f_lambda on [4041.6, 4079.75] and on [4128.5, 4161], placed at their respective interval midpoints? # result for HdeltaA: 1.3 Ang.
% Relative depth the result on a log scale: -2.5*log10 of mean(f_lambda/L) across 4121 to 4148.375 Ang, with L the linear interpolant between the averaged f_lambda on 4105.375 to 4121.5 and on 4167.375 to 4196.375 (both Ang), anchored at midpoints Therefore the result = -0.026 mag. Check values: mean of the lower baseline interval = 2.16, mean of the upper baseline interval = 2.15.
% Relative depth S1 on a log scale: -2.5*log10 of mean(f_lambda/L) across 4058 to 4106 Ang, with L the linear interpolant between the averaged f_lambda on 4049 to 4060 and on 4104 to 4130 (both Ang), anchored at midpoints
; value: 0.05 mag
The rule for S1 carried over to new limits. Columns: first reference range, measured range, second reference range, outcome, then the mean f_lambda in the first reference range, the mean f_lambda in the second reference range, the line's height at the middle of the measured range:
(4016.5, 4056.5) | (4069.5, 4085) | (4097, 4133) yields -0.01 mag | 2.1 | 2.07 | 2.08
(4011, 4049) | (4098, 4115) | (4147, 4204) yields 0.11 mag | 2.1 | 2.17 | 2.14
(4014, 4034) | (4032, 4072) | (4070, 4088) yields 0.01 mag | 2.11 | 2.12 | 2.12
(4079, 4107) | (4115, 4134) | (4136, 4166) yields -0.03 mag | 2.03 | 2.23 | 2.14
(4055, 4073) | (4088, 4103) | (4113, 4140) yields 0.10 mag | 2.09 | 2.2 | 2.15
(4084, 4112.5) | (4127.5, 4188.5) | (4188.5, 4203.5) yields -0.04 mag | 2.03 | 2.15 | 2.1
